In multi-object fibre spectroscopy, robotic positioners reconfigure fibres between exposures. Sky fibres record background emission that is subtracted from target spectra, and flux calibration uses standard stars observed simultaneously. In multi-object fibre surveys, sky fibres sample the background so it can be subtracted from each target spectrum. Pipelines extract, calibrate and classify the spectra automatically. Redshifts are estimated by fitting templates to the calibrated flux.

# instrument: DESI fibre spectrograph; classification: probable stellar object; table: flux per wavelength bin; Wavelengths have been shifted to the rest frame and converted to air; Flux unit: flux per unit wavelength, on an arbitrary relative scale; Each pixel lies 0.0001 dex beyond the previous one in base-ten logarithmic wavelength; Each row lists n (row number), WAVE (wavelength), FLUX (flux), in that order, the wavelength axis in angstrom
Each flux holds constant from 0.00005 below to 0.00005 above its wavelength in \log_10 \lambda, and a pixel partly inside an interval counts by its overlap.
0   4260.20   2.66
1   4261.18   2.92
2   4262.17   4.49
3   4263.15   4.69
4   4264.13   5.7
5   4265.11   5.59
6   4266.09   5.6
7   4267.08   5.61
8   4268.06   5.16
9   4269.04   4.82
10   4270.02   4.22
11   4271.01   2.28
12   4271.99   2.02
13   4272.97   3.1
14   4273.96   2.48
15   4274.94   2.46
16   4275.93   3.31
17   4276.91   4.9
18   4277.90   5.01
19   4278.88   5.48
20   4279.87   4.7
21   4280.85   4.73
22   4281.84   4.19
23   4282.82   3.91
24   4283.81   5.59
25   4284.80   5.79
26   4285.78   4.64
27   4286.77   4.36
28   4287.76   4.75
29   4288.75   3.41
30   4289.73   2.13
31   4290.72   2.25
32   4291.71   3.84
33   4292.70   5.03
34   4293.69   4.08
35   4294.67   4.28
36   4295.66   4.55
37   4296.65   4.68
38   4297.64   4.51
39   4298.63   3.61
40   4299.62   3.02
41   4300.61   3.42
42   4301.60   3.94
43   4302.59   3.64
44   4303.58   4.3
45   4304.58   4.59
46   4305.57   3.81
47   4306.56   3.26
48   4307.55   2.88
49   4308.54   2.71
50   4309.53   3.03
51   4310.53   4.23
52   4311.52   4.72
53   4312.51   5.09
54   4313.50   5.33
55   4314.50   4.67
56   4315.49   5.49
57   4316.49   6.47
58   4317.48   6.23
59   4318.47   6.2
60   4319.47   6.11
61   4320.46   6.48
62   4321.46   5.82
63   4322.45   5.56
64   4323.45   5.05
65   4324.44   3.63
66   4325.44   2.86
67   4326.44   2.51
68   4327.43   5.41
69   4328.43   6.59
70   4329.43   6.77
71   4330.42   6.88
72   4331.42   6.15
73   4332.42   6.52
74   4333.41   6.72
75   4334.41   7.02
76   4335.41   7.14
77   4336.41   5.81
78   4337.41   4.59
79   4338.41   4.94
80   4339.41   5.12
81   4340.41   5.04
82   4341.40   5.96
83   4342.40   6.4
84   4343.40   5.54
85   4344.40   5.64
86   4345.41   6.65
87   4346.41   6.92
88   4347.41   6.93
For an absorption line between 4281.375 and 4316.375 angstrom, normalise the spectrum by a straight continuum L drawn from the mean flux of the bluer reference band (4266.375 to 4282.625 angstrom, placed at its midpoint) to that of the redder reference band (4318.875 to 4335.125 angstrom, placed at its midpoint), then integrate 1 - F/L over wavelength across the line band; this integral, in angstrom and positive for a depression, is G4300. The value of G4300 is 4.7 angstrom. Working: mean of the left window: 4.05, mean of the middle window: 4.13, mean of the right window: 5.65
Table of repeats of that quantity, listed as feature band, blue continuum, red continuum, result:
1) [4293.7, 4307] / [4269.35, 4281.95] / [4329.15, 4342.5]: 2.0 angstrom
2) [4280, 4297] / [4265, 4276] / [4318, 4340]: 0.5 angstrom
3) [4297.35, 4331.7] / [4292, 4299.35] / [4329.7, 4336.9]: 5.0 angstrom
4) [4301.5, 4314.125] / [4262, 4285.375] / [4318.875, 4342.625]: 2.9 angstrom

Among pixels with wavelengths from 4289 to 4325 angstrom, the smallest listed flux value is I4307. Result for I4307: 2.13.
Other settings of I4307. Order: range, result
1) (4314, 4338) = 2.51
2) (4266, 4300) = 2.02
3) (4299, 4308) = 2.88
